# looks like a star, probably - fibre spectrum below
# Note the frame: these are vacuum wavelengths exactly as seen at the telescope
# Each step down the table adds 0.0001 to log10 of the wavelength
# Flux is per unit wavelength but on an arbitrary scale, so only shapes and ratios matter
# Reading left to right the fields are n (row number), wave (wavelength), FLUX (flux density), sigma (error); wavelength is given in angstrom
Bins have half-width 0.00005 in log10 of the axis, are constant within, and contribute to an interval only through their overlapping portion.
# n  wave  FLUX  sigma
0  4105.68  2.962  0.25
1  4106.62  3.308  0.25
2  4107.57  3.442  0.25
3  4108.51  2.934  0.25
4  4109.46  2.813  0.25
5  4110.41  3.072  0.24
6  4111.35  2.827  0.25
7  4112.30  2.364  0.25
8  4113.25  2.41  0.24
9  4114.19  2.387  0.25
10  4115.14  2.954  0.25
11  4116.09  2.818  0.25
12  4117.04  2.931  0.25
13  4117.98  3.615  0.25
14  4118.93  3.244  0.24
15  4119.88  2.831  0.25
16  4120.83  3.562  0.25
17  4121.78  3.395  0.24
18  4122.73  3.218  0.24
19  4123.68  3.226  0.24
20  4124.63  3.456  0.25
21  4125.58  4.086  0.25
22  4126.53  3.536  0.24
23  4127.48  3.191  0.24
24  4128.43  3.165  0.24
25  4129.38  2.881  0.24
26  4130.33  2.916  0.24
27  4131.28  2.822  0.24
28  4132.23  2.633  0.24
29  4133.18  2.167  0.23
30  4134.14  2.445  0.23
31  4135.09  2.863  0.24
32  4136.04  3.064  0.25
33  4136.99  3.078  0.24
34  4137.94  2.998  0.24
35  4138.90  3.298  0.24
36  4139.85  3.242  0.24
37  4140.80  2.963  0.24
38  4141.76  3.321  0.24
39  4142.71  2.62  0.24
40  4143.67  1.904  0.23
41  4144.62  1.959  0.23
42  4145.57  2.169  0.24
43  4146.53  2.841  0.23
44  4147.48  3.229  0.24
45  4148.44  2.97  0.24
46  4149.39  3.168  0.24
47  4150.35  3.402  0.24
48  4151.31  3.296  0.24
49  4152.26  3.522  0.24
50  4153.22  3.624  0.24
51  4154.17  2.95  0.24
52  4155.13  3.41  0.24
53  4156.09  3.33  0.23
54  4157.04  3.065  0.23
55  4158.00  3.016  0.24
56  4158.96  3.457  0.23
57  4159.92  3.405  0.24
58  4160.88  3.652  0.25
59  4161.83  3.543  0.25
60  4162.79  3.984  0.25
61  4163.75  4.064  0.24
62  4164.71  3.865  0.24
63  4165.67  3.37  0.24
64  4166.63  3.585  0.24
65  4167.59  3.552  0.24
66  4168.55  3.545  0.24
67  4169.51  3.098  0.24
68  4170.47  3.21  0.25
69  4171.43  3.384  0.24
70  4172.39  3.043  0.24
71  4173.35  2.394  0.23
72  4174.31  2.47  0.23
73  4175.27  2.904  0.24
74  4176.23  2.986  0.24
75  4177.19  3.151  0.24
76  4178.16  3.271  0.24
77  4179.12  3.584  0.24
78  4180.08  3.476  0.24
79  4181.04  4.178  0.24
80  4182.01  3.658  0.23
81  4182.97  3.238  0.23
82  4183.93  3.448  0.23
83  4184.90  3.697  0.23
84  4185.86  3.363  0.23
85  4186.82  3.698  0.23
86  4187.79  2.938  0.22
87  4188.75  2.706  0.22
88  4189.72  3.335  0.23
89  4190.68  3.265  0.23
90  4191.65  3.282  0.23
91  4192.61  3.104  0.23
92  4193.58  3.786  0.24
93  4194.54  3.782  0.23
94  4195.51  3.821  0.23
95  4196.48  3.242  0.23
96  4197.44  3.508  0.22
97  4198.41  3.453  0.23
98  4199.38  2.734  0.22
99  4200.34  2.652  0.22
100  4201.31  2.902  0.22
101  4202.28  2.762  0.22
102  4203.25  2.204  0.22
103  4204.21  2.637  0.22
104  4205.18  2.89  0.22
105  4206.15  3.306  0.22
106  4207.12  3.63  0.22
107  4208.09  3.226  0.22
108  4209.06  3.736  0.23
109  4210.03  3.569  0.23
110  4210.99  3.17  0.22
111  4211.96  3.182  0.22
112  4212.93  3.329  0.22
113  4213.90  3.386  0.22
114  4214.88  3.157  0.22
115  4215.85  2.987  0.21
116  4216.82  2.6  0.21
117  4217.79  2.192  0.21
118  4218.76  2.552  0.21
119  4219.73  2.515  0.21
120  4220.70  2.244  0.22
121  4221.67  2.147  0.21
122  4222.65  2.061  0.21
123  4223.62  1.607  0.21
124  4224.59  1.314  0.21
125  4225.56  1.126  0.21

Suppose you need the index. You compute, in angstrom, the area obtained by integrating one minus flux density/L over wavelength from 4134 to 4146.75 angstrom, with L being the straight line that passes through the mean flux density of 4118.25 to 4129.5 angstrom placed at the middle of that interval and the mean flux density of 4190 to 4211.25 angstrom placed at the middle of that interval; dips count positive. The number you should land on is 2.1 angstrom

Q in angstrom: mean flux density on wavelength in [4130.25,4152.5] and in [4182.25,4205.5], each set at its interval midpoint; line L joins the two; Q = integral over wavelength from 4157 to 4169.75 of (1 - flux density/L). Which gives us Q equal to -2.28 angstrom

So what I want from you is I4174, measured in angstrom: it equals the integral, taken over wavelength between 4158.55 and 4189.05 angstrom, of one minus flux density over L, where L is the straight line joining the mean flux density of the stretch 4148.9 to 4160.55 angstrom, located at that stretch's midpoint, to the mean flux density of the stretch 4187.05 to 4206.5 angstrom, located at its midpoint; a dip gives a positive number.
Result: -1.4 angstrom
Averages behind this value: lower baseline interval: 3.31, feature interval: 3.38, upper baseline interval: 3.12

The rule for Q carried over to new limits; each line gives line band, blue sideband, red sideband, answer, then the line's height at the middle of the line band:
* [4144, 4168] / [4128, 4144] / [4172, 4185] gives -2.0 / 3.03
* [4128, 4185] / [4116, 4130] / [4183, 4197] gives 3.1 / 3.34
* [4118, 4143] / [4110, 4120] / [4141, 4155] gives -1.7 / 2.9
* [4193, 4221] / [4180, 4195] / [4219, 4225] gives -5.0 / 2.63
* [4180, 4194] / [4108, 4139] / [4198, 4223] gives -2.3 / 2.92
